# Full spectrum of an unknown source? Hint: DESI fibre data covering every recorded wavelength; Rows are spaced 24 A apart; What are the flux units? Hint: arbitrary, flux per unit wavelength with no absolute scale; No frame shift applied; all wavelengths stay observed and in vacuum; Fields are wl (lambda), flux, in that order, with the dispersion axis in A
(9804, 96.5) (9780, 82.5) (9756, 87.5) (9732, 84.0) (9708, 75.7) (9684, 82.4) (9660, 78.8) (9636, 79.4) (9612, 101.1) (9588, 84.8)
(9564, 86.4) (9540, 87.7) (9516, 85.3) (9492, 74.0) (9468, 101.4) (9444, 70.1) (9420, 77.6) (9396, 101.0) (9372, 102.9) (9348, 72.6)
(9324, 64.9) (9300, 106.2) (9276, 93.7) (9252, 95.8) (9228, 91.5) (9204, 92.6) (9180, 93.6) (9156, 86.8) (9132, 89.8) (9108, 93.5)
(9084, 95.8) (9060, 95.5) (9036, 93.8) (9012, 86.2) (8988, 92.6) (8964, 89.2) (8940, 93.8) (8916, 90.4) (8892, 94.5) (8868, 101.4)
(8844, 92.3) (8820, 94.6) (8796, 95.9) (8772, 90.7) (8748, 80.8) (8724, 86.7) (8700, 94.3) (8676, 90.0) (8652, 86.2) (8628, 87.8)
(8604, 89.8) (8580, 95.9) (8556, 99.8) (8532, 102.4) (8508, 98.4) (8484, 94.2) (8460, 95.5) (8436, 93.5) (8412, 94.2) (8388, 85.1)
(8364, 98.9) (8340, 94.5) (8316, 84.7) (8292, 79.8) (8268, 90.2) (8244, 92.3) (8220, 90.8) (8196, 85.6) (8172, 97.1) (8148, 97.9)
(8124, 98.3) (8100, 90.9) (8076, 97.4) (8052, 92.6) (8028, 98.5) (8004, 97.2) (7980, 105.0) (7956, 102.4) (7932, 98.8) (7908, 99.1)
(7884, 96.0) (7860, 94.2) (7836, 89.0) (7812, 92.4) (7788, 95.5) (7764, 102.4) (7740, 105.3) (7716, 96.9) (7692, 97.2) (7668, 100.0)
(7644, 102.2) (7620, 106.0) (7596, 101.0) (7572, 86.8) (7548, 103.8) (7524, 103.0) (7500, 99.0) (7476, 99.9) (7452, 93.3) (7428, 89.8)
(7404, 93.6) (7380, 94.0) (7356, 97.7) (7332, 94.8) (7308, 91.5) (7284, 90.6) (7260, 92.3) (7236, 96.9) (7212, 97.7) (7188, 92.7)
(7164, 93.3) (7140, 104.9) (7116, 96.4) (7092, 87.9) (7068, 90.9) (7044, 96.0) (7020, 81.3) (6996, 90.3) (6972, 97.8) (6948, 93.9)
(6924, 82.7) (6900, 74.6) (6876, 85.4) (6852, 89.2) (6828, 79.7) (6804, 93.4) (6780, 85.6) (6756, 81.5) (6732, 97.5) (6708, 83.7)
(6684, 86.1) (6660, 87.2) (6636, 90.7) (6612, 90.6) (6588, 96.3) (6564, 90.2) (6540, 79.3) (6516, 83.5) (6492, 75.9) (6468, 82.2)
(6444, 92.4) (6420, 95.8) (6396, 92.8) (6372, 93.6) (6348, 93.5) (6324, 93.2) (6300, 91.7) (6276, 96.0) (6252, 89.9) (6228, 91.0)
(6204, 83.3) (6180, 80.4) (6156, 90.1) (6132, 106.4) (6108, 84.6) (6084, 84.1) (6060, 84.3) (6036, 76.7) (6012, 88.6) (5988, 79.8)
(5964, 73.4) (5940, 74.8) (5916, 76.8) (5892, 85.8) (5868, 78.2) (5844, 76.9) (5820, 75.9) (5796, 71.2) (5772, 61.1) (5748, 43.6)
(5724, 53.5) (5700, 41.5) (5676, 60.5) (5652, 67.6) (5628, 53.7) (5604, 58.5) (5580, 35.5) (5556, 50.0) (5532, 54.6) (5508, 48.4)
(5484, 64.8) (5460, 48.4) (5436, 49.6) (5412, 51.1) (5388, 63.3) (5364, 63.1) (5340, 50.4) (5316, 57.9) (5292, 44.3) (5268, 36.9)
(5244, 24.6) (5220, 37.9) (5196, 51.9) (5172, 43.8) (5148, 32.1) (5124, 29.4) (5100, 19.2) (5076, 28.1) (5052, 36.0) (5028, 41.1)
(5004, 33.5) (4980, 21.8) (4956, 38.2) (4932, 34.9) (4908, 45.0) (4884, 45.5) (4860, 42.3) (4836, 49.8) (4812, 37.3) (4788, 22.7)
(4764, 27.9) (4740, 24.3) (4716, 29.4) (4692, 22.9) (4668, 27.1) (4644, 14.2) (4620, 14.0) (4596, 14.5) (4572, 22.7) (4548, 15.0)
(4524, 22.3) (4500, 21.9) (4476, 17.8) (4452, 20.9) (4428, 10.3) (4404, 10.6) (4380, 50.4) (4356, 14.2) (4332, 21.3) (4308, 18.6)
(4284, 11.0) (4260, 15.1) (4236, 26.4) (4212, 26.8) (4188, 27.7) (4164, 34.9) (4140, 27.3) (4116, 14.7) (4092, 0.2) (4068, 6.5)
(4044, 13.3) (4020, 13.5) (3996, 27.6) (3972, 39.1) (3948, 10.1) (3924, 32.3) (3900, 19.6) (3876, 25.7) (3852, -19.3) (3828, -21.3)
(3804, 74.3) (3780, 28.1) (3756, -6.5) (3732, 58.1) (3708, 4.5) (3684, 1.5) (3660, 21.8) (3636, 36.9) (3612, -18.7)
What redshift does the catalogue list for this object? 0.331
